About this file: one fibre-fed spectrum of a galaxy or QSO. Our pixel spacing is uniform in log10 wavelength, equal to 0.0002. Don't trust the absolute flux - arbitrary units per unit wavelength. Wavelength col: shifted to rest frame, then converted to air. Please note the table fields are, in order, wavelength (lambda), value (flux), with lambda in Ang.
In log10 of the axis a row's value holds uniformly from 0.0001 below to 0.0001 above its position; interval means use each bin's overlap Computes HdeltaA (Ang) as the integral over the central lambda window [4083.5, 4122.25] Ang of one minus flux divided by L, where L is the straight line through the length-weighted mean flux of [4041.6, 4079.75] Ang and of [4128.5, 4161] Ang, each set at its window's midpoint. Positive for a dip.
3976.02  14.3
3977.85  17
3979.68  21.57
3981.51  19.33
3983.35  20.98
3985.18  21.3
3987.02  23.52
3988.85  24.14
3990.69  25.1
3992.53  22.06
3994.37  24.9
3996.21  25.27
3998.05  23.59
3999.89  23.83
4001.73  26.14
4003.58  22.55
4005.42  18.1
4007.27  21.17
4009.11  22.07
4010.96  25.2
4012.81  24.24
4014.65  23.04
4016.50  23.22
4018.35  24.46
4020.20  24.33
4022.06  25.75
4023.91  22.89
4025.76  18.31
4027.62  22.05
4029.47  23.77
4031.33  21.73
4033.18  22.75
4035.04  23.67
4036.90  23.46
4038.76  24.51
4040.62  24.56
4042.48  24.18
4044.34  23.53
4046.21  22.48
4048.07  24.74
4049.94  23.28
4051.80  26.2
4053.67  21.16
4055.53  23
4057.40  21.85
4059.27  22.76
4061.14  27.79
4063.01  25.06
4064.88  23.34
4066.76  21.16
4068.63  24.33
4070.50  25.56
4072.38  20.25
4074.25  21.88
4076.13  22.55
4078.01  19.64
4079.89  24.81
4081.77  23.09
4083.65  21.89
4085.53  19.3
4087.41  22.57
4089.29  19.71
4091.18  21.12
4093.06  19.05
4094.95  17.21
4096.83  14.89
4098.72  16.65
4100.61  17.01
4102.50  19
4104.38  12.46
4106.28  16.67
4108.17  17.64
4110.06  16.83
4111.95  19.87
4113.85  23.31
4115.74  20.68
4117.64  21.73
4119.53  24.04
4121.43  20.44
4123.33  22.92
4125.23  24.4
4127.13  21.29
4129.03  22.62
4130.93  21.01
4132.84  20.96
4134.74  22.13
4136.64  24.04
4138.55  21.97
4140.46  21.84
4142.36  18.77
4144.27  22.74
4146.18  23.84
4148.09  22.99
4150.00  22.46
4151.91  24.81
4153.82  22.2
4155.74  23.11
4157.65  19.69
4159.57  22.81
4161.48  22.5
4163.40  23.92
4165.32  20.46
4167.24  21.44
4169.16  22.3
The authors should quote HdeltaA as 6.2 Ang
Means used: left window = 23.3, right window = 22.2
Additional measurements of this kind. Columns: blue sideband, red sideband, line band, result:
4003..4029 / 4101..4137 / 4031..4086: -3.5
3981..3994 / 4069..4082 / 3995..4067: -2.6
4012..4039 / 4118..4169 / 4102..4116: 2.7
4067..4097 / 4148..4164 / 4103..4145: 2.4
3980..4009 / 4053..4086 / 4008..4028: -0.4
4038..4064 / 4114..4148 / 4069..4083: 0.5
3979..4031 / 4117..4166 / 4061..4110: 4.8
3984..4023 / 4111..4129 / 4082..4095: 1.2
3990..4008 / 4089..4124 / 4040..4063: -2.9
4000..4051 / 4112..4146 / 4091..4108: 4.1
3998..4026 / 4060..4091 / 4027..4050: -0.5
